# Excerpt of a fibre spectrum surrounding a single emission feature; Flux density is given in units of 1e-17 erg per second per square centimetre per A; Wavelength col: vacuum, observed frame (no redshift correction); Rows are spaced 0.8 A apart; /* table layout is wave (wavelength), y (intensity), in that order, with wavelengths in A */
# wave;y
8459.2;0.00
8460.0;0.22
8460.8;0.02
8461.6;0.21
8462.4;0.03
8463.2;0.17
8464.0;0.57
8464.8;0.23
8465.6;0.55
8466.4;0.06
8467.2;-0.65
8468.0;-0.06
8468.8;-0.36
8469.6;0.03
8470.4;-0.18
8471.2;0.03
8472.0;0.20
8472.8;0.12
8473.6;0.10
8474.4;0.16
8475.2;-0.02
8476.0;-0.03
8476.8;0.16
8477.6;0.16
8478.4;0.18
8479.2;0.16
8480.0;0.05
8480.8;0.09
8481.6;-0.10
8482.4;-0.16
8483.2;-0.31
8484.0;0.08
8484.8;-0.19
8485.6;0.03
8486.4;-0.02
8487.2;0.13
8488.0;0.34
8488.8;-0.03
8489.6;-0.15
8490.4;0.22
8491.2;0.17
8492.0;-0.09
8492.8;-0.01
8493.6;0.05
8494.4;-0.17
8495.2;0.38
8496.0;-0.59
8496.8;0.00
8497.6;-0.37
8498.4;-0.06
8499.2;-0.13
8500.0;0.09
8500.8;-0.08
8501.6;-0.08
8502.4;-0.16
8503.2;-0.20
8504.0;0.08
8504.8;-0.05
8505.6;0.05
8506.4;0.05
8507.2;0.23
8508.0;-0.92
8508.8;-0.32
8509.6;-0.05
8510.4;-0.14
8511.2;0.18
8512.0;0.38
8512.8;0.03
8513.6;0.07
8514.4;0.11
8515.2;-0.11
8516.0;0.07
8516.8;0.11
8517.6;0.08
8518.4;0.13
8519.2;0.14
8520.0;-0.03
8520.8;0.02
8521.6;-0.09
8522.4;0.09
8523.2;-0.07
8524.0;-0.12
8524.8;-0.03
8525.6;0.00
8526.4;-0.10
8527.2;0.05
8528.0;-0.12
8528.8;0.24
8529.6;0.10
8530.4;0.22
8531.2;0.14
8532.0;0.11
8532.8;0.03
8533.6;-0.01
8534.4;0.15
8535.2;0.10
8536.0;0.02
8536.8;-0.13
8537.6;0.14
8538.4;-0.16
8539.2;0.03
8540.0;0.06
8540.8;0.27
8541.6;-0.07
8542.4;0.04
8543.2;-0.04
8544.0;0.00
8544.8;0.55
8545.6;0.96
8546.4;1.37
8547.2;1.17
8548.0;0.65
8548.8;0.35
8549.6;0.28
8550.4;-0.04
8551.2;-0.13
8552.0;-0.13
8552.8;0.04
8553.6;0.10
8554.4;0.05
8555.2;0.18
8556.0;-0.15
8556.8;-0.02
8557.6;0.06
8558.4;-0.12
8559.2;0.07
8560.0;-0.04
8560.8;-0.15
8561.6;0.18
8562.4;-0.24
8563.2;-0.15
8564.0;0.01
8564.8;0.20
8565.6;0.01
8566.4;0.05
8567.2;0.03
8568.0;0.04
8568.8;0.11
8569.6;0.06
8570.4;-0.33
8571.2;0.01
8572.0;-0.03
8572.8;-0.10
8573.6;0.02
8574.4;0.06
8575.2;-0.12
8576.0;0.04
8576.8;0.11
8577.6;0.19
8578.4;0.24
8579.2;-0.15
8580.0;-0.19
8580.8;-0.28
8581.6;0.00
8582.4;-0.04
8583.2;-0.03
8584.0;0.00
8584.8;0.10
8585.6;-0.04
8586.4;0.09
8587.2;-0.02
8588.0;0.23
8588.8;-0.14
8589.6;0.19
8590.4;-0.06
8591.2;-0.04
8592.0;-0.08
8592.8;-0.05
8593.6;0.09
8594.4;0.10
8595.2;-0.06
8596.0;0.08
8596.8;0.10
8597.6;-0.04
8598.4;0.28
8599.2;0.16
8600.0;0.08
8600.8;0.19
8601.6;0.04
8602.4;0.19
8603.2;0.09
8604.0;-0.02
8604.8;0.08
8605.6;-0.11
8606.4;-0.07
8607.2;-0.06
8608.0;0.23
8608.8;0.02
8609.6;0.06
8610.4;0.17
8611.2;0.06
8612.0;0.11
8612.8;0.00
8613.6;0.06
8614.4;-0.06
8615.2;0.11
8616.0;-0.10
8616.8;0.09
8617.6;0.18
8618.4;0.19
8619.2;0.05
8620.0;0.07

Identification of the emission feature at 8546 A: [O III]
